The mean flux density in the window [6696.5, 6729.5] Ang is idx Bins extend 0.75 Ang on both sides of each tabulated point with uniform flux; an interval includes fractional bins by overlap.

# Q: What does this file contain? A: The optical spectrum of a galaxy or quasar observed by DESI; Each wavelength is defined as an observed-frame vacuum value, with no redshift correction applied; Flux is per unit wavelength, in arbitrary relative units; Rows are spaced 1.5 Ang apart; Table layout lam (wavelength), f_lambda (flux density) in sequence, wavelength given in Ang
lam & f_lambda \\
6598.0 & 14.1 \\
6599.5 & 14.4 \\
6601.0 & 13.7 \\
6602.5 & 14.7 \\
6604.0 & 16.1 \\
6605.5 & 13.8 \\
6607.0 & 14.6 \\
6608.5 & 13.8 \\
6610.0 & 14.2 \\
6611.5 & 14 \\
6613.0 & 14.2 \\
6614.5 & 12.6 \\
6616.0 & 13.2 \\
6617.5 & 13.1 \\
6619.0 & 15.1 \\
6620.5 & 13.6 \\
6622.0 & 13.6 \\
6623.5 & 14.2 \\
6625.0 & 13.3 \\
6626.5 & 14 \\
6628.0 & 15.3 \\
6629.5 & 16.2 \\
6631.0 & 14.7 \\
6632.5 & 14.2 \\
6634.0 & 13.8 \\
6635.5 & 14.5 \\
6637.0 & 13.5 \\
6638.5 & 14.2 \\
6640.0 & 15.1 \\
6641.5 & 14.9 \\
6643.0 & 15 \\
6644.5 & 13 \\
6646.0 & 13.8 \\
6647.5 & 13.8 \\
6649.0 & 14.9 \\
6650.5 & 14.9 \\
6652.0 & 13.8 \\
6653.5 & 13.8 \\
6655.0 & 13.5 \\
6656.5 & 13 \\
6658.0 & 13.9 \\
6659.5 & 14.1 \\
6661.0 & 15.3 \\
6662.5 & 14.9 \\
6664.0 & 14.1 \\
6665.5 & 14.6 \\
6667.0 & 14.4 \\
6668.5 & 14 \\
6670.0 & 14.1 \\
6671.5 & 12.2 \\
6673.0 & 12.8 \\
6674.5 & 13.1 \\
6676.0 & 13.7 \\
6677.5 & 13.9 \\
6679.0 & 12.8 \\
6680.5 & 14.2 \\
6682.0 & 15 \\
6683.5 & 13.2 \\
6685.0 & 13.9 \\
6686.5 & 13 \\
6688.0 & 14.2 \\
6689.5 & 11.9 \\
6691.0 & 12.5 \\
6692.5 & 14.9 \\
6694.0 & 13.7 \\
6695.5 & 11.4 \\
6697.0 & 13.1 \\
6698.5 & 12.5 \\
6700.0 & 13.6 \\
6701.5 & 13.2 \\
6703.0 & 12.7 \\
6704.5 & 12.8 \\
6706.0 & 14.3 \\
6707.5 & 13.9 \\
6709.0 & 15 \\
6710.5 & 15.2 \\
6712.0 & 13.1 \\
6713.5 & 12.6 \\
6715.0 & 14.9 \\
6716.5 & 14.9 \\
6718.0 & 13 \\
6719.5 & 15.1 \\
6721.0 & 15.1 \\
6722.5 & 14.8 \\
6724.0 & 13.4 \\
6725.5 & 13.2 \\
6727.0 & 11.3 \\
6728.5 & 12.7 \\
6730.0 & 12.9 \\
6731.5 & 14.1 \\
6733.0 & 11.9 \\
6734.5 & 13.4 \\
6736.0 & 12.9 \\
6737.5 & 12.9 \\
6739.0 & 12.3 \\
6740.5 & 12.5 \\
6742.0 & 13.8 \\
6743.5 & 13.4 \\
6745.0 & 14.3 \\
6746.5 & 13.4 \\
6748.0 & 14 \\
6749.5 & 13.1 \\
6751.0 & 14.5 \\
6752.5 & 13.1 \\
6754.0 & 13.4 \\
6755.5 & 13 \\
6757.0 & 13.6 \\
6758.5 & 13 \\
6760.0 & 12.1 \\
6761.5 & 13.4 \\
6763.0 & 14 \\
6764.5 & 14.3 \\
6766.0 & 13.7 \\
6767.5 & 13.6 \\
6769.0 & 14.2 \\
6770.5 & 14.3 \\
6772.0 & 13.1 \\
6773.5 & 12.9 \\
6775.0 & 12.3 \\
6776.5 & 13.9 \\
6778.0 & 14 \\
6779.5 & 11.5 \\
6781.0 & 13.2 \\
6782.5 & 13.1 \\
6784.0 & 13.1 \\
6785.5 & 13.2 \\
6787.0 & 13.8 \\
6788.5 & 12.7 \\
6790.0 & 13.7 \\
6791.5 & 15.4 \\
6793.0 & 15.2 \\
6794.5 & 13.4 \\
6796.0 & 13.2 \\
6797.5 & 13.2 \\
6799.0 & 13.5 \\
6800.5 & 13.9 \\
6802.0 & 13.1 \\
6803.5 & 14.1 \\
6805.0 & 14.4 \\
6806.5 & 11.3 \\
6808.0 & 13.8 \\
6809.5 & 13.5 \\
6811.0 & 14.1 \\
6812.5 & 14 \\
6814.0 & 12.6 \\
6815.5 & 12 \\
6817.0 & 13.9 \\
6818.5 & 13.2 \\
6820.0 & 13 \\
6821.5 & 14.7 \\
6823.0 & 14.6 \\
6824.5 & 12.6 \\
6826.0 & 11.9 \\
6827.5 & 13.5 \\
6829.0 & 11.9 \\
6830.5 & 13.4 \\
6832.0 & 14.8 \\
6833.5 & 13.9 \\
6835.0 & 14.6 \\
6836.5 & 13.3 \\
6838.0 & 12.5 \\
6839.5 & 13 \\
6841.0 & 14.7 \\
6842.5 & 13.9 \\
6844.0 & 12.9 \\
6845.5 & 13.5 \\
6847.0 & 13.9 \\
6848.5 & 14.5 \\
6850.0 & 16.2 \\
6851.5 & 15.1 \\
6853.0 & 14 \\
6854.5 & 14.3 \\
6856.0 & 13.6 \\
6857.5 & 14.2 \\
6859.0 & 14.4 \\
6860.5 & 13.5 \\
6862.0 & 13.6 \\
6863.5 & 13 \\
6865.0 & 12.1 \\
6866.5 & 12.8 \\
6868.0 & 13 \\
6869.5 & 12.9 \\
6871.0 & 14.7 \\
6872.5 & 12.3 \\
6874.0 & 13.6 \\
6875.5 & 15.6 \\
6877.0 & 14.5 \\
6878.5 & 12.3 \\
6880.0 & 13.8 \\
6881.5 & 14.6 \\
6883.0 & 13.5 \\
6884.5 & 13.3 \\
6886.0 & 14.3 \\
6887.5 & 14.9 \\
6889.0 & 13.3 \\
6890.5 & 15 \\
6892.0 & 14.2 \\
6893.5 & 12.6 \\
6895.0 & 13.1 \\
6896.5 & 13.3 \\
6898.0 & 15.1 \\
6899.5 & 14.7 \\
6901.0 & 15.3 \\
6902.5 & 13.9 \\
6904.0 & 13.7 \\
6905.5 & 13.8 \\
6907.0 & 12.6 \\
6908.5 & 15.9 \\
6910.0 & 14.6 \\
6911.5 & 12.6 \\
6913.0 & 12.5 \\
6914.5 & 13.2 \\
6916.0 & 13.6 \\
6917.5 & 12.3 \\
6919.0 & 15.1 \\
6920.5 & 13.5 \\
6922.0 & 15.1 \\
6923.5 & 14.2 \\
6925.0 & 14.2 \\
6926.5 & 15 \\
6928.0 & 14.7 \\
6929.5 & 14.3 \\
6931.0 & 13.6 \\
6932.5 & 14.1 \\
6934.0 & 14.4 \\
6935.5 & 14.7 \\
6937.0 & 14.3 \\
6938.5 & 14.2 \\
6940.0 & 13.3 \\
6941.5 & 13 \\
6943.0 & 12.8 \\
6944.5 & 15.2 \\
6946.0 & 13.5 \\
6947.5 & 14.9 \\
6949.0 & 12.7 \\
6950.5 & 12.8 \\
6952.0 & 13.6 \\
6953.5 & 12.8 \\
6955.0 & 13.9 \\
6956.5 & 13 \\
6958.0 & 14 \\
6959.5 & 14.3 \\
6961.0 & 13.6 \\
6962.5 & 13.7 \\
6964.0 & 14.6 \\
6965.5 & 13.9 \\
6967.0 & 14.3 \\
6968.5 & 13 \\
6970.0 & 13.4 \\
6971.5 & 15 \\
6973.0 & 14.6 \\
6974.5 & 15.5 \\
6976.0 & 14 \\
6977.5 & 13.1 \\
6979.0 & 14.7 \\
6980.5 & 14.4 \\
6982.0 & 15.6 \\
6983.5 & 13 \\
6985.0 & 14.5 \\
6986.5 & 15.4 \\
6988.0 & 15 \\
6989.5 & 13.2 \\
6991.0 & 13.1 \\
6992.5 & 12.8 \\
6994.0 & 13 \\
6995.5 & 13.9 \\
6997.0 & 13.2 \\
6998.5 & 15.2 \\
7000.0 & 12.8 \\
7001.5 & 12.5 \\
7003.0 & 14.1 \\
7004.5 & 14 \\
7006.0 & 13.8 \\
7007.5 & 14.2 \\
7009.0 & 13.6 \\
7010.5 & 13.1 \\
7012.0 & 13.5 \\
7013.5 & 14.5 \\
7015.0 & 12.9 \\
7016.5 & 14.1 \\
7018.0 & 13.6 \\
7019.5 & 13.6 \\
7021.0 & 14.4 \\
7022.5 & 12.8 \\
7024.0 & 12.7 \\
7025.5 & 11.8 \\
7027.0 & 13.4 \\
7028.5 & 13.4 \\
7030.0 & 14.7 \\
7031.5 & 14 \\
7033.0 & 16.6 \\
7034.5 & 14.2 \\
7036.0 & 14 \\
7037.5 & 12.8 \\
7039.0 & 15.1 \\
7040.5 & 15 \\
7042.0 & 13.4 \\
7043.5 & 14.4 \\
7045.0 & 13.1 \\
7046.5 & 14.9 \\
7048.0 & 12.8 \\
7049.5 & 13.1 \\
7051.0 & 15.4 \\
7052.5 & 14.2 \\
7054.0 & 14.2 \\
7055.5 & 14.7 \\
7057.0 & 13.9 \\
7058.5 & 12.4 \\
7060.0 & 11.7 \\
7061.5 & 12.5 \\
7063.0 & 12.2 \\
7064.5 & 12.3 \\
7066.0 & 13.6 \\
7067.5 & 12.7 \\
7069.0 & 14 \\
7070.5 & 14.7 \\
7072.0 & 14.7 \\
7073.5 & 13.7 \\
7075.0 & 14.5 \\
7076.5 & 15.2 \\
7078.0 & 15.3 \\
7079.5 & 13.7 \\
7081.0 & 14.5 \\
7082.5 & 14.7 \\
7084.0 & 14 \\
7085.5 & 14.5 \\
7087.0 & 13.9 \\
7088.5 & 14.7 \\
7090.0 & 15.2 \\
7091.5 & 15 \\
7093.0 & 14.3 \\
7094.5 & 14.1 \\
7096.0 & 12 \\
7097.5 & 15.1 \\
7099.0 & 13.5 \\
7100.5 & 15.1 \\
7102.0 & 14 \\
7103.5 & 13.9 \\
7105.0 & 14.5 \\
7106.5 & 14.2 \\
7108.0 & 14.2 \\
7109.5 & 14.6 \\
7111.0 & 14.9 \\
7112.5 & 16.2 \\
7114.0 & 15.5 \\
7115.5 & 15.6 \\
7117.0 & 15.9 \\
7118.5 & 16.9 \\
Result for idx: 13.7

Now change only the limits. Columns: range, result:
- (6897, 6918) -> 13.9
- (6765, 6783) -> 13.3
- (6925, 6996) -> 14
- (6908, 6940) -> 14.1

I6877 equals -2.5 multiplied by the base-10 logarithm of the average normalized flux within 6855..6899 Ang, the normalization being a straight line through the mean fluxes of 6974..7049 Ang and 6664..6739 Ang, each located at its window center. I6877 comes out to 0.00 mag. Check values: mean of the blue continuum 13.5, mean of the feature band 13.7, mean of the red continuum 13.9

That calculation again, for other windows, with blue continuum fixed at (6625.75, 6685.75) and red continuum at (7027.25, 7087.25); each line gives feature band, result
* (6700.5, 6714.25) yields 0.035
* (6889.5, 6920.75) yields 0.014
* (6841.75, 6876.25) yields 0.017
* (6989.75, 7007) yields 0.039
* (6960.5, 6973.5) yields -0.001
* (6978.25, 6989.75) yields -0.041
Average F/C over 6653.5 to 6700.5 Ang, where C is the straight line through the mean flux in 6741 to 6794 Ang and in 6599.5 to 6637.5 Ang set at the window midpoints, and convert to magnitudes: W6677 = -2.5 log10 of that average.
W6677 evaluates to 0.02 mag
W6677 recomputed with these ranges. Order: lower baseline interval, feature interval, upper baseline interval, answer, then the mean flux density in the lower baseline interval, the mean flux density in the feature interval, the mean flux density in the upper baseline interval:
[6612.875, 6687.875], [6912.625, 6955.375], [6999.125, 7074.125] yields -0.01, 14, 13.9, 13.7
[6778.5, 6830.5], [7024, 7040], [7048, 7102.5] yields -0.01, 13.4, 14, 14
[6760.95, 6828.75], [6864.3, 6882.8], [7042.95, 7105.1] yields 0.01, 13.5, 13.5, 14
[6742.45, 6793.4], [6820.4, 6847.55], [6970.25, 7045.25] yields 0.01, 13.5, 13.5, 13.9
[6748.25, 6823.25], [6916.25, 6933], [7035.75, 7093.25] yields -0.04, 13.5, 14.2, 14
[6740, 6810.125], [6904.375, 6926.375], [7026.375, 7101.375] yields -0.01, 13.5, 13.8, 14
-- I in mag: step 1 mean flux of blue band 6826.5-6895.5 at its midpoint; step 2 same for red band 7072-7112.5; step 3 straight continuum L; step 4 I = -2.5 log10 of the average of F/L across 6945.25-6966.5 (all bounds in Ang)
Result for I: 0.03 mag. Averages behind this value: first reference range 13.7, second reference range 14.4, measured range 13.7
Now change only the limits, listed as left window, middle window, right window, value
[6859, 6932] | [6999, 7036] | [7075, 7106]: 0.04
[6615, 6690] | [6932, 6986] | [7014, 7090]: -0.01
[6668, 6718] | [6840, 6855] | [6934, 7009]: -0.04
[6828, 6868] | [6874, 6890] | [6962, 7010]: -0.02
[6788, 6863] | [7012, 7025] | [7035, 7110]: 0.03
